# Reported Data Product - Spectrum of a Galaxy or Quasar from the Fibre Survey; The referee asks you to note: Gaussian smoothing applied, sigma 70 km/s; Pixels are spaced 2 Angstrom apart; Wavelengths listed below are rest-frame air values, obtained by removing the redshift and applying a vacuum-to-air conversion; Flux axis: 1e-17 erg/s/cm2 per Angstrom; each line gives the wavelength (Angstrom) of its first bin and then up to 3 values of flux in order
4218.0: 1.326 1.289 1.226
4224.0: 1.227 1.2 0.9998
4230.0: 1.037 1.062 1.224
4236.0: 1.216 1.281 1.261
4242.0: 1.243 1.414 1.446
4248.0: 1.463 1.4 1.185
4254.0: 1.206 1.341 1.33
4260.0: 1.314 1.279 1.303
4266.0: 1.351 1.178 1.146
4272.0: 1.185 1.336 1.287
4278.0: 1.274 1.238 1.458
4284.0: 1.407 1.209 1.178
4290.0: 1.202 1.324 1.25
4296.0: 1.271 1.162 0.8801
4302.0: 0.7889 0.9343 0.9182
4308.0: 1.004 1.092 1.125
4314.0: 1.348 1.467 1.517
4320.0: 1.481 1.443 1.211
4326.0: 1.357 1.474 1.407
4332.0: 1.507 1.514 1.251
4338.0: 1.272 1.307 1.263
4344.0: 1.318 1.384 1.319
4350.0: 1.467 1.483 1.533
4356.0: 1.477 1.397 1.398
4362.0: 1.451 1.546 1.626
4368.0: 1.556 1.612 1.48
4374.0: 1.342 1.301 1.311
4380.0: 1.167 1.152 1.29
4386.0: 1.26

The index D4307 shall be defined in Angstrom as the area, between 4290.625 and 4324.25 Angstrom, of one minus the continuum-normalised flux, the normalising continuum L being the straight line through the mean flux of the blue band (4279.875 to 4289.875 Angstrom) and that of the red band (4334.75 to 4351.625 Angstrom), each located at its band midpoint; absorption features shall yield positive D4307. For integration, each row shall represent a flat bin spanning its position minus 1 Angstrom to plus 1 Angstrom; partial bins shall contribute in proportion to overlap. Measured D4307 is 3.1 Angstrom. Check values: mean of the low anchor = 1.29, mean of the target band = 1.19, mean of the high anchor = 1.33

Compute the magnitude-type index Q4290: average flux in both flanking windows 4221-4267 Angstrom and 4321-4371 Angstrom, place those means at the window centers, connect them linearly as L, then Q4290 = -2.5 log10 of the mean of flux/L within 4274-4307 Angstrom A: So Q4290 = 0.13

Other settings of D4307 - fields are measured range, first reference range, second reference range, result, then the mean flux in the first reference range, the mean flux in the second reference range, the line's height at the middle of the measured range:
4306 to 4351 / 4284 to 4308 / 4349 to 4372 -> -0.9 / 1.11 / 1.5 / 1.31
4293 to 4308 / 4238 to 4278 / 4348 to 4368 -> 3.8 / 1.3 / 1.48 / 1.38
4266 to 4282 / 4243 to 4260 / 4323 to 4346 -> 1.1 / 1.35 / 1.35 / 1.35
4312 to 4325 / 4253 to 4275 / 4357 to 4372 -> 0.1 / 1.27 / 1.51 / 1.4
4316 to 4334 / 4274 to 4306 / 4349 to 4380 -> -1.6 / 1.19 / 1.46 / 1.31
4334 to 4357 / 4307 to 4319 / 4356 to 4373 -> 0.6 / 1.26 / 1.51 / 1.42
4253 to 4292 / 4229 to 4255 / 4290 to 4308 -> -3.9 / 1.26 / 1.07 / 1.16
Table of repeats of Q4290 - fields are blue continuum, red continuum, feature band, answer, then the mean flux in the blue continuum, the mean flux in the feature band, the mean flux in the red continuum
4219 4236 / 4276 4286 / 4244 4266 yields -0.07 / 1.16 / 1.33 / 1.32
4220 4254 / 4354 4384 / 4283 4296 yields 0.04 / 1.24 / 1.26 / 1.42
